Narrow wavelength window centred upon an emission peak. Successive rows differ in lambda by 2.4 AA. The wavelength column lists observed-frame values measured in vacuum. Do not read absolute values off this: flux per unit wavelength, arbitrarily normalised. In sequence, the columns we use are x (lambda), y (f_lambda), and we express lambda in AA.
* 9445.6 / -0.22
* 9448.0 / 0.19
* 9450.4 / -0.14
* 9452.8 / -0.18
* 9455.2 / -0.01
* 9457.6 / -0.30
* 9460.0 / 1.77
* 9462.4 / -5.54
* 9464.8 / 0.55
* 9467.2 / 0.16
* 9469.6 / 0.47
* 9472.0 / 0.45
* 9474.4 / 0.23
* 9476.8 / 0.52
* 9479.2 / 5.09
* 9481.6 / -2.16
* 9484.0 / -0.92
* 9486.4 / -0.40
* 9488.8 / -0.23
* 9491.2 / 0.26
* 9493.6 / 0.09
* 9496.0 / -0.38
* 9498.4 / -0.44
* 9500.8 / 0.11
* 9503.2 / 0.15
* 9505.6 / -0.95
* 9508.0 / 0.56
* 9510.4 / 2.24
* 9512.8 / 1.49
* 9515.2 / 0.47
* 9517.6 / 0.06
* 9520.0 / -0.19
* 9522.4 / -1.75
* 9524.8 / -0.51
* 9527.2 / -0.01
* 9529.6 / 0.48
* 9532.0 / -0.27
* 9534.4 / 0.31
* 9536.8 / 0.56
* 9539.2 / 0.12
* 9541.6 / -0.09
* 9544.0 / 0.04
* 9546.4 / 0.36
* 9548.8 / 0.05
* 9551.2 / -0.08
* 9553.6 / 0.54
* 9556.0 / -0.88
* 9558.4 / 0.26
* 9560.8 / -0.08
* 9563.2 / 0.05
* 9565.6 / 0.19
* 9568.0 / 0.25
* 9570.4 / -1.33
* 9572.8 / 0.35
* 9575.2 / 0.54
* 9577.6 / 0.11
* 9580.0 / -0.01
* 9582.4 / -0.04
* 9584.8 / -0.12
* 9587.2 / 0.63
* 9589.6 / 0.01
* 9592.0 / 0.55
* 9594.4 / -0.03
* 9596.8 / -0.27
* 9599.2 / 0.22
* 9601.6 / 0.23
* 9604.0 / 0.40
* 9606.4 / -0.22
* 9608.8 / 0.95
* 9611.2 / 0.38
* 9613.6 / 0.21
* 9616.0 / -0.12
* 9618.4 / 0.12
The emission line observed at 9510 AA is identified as H-beta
